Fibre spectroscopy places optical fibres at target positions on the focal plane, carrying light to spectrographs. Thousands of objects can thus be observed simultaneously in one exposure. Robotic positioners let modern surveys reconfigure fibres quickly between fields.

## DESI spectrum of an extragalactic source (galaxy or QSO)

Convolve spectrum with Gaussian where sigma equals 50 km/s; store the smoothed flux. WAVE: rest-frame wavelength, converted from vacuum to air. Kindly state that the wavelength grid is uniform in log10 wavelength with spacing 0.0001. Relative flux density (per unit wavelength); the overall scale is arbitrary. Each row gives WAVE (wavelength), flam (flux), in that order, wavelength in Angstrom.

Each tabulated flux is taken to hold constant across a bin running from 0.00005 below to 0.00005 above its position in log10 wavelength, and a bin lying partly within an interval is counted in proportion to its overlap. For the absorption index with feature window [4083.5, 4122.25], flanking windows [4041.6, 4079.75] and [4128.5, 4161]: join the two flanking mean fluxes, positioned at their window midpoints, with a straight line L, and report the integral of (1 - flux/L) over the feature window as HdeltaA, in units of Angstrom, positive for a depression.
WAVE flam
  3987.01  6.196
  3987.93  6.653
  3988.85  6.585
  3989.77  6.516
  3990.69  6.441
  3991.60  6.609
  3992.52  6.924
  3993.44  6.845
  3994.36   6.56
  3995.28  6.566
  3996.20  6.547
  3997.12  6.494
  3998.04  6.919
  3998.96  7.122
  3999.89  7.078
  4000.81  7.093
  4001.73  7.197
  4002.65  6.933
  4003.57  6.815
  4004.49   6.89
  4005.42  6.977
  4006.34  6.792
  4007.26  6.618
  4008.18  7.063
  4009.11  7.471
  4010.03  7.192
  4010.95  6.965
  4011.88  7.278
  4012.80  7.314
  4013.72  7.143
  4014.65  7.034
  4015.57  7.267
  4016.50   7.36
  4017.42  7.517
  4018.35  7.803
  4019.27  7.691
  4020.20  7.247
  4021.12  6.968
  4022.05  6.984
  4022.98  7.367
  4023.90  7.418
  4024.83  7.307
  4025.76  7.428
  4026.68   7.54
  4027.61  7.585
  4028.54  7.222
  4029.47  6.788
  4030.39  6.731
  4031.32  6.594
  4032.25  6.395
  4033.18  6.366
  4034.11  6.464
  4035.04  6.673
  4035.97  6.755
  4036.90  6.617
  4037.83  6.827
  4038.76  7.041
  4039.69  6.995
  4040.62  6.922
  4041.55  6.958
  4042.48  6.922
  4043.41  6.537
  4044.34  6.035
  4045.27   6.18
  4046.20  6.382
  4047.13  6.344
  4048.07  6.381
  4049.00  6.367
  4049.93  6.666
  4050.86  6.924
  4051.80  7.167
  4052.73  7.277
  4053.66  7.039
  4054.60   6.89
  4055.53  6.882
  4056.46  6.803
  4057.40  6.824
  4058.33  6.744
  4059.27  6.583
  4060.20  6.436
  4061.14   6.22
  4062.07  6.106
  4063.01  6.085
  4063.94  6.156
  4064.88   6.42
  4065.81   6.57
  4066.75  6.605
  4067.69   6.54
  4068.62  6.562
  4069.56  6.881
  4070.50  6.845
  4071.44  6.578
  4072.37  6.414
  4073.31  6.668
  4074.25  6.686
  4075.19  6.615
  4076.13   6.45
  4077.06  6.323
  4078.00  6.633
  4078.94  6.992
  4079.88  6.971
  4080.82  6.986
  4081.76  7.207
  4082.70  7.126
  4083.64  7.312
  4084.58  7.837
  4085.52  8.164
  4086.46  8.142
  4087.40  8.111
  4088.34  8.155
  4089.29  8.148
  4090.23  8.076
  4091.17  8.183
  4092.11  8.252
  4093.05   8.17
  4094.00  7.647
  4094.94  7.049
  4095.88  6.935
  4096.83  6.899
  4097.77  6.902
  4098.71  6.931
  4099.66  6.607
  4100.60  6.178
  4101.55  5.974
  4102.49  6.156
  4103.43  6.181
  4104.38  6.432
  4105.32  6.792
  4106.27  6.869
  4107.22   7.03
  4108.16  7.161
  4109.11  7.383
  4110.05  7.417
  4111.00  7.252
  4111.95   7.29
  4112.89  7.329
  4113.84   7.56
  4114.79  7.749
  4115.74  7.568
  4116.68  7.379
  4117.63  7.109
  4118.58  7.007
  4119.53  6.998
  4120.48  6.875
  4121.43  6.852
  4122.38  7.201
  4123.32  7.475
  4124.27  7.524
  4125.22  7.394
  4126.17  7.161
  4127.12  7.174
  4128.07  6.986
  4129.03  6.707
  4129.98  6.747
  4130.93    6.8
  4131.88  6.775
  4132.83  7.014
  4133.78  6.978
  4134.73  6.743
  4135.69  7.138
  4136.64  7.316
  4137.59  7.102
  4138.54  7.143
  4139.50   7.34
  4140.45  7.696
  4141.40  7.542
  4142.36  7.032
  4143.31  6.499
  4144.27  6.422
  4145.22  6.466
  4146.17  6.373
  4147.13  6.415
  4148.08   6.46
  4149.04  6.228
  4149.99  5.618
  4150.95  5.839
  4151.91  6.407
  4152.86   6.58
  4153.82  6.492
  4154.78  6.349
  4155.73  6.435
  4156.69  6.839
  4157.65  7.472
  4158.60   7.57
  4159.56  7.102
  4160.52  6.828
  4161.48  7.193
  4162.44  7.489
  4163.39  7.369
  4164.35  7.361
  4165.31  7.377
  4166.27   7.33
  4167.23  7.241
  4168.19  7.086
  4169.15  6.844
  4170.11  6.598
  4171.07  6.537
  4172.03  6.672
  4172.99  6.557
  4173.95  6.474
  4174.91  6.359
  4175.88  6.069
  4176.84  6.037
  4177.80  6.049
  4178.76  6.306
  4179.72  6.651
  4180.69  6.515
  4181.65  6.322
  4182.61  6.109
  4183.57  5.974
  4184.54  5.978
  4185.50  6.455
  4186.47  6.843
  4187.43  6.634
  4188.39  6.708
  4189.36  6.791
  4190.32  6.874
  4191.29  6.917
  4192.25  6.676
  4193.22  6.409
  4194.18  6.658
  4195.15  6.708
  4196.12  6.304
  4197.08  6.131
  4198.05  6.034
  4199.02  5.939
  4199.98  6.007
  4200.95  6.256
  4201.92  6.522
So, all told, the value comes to -3.36 Angstrom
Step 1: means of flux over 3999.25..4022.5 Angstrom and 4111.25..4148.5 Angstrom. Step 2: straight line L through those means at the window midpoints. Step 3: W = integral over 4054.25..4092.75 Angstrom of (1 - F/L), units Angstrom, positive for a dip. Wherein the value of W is 0.6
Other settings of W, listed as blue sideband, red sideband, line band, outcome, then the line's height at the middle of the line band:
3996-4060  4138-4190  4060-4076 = 0.9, 6.86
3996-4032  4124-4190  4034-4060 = 1.2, 7.04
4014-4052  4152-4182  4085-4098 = -1.8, 6.86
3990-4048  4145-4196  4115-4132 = -1.0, 6.73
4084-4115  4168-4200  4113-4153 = 0.1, 6.96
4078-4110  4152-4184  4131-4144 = -0.3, 6.94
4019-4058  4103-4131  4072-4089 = -0.4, 7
